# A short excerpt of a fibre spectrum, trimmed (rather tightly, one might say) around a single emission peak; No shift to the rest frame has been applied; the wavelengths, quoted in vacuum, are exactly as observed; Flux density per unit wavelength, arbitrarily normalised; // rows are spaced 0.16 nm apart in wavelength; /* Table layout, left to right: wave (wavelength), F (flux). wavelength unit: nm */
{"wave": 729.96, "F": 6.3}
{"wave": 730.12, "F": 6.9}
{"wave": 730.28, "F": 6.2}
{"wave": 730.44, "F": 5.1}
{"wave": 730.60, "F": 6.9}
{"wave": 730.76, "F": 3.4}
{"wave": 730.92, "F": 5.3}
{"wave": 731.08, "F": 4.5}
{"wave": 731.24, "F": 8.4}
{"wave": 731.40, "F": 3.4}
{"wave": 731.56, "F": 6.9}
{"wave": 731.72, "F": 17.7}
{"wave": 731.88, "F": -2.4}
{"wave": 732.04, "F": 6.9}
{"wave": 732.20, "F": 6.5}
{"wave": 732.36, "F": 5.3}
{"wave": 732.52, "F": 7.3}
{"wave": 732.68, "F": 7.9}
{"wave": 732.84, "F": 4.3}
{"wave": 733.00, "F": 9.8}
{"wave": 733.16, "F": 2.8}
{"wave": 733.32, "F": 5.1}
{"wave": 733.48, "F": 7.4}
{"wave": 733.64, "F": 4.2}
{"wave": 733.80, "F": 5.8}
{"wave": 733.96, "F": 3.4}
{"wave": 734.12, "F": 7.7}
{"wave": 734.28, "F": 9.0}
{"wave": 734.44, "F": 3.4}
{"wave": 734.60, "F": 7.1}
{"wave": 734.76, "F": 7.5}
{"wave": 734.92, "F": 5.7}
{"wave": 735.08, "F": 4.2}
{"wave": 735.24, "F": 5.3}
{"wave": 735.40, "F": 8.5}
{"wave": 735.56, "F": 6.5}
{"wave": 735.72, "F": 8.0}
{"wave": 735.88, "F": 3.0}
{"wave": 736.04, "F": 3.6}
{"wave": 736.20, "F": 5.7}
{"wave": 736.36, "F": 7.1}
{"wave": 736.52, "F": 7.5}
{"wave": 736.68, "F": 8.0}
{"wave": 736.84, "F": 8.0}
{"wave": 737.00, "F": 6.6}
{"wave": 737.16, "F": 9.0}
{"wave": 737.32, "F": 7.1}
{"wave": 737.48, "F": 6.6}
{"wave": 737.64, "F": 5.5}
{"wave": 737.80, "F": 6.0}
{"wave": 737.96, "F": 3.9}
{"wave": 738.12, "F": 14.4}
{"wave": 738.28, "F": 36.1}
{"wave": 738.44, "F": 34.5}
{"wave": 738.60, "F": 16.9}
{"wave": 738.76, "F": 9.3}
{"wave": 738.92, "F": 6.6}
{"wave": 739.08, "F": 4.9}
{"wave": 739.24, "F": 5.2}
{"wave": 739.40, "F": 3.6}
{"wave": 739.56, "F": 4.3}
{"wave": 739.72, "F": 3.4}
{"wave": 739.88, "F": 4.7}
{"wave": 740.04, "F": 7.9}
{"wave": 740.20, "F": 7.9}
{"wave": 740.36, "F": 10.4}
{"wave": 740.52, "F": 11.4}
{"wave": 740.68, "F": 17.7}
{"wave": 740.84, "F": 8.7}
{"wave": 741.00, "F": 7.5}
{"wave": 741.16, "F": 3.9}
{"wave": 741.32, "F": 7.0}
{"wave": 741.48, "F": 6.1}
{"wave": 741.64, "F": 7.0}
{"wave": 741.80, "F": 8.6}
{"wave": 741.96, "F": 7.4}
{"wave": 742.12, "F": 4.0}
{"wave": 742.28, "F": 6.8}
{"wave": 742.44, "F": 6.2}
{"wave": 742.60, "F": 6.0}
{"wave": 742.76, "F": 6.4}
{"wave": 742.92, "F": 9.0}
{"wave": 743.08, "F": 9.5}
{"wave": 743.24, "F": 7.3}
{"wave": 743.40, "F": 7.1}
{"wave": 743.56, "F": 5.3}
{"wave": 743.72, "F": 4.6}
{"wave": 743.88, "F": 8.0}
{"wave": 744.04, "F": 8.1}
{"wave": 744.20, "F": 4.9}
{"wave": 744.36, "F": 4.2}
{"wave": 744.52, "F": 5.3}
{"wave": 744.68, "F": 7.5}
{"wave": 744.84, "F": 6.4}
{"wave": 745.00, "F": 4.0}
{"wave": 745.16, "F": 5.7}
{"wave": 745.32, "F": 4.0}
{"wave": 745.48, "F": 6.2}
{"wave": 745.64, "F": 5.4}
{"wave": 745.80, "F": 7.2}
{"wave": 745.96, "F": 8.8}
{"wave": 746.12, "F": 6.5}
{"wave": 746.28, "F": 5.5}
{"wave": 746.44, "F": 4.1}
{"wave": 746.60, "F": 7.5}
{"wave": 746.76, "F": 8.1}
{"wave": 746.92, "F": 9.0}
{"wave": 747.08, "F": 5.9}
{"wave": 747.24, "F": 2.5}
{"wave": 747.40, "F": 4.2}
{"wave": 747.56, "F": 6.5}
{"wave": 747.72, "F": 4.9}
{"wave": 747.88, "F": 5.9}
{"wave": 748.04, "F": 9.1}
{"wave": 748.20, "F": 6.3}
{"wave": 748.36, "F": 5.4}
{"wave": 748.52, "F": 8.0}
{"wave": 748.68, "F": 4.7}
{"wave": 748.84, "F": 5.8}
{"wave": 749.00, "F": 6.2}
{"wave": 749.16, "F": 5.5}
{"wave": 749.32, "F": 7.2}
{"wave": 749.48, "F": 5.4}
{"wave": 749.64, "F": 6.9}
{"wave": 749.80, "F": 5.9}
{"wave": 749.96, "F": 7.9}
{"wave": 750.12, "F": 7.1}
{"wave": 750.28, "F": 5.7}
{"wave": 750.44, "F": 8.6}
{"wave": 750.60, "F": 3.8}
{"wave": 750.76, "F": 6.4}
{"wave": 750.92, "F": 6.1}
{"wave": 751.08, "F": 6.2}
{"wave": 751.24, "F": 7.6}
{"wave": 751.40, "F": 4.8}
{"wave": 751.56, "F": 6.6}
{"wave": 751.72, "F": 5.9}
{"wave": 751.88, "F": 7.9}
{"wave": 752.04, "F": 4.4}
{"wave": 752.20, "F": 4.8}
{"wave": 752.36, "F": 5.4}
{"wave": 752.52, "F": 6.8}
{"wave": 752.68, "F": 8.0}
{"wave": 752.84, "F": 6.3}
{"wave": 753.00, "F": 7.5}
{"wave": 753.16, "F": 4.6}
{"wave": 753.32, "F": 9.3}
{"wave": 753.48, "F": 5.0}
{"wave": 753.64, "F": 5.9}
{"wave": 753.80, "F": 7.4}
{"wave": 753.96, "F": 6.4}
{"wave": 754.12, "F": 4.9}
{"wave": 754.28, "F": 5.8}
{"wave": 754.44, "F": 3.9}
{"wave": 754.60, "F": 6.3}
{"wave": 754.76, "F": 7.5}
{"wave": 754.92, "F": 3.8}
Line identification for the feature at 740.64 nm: [N II] 6583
